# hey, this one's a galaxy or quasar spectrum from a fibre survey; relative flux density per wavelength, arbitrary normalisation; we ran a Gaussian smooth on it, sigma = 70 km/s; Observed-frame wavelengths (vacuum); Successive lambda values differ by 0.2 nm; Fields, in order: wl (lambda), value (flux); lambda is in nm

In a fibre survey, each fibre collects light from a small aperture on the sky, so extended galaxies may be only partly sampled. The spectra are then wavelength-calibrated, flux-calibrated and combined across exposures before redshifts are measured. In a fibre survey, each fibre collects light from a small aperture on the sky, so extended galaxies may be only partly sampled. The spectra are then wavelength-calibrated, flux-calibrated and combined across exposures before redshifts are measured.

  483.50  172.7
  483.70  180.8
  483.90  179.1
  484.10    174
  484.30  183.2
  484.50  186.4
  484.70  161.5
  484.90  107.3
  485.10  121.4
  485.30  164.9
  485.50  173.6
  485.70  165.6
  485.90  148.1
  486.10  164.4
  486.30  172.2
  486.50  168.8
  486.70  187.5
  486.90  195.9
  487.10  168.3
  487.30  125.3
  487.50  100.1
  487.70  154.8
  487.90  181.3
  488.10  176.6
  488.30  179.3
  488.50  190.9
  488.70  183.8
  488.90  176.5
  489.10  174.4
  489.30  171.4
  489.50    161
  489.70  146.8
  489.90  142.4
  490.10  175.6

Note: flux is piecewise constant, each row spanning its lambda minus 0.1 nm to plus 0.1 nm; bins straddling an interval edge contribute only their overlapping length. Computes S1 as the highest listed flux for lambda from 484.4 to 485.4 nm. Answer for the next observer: 186.4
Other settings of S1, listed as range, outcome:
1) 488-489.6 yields 190.9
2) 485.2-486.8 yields 187.5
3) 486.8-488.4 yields 195.9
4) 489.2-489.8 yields 171.4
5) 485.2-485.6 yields 173.6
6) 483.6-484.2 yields 180.8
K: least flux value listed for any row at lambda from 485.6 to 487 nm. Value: 148.1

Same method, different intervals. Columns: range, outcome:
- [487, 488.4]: 100.1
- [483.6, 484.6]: 174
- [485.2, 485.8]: 164.9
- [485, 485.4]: 121.4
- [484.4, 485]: 107.3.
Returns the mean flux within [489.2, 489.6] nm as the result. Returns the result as 166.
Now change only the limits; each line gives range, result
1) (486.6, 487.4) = 169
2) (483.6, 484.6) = 181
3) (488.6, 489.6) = 173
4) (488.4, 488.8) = 187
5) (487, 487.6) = 131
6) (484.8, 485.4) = 131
